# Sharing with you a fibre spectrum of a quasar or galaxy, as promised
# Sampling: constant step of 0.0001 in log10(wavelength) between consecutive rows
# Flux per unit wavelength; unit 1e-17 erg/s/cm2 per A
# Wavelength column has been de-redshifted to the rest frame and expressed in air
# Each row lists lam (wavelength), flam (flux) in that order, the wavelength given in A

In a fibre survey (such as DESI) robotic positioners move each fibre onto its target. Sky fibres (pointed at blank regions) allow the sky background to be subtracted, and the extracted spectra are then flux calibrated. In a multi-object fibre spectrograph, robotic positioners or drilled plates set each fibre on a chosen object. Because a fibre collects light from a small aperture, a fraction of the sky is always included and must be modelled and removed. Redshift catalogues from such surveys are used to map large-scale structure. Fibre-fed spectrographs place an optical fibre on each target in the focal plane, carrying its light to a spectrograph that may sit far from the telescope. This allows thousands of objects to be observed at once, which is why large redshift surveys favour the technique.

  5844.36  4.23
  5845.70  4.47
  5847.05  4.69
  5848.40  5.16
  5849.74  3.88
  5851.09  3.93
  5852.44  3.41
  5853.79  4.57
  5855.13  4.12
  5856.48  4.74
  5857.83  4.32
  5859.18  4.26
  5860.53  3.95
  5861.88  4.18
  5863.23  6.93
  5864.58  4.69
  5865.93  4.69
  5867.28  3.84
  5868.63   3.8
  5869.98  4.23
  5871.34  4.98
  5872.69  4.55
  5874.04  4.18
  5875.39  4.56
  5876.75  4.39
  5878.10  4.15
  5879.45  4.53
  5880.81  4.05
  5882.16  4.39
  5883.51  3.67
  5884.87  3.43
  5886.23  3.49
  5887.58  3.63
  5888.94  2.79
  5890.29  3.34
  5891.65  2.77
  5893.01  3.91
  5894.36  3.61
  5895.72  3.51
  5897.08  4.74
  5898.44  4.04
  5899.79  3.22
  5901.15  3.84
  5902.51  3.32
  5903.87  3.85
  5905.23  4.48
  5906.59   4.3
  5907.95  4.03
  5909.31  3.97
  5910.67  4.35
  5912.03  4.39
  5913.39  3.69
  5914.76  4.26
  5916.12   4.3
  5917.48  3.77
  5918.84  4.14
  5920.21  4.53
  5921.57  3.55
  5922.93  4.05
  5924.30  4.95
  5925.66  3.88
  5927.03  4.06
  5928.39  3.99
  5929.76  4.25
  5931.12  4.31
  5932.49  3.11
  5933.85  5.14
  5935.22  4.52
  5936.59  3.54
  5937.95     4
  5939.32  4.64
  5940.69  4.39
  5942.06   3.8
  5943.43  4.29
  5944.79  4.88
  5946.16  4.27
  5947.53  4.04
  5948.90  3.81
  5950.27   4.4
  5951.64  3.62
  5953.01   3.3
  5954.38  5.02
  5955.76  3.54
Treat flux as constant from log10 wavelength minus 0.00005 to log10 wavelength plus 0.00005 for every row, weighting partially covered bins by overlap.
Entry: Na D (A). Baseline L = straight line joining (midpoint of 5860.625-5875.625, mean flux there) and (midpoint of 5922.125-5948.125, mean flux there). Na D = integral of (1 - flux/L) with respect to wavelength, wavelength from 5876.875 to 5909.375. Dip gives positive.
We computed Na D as 4.7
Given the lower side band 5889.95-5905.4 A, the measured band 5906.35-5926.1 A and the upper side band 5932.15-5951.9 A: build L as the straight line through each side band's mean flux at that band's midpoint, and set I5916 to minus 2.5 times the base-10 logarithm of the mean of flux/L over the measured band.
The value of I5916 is -0.06 mag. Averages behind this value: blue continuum 3.7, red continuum 4.19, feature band 4.14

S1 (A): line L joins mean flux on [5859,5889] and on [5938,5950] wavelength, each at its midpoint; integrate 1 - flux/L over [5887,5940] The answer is 3.6 A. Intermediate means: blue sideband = 4.26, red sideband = 4.25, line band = 3.97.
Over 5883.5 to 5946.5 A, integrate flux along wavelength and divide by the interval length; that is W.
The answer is 3.98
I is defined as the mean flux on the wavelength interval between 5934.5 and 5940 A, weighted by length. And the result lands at 4.18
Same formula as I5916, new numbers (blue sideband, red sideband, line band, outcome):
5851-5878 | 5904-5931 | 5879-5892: 0.19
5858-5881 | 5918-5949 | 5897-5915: 0.08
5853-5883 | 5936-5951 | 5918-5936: 0.02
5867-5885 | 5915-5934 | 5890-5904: 0.15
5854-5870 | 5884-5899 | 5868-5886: -0.05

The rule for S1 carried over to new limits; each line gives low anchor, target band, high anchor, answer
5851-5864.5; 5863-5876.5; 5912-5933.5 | -0.49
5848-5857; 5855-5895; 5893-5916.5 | -0.10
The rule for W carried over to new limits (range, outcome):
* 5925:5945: 4.17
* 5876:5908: 3.81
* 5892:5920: 3.98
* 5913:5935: 4.14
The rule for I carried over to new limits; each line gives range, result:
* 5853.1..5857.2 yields 4.47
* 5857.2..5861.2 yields 4.17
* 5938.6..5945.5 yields 4.4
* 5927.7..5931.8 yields 4.19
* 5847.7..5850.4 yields 4.53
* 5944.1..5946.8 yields 4.59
